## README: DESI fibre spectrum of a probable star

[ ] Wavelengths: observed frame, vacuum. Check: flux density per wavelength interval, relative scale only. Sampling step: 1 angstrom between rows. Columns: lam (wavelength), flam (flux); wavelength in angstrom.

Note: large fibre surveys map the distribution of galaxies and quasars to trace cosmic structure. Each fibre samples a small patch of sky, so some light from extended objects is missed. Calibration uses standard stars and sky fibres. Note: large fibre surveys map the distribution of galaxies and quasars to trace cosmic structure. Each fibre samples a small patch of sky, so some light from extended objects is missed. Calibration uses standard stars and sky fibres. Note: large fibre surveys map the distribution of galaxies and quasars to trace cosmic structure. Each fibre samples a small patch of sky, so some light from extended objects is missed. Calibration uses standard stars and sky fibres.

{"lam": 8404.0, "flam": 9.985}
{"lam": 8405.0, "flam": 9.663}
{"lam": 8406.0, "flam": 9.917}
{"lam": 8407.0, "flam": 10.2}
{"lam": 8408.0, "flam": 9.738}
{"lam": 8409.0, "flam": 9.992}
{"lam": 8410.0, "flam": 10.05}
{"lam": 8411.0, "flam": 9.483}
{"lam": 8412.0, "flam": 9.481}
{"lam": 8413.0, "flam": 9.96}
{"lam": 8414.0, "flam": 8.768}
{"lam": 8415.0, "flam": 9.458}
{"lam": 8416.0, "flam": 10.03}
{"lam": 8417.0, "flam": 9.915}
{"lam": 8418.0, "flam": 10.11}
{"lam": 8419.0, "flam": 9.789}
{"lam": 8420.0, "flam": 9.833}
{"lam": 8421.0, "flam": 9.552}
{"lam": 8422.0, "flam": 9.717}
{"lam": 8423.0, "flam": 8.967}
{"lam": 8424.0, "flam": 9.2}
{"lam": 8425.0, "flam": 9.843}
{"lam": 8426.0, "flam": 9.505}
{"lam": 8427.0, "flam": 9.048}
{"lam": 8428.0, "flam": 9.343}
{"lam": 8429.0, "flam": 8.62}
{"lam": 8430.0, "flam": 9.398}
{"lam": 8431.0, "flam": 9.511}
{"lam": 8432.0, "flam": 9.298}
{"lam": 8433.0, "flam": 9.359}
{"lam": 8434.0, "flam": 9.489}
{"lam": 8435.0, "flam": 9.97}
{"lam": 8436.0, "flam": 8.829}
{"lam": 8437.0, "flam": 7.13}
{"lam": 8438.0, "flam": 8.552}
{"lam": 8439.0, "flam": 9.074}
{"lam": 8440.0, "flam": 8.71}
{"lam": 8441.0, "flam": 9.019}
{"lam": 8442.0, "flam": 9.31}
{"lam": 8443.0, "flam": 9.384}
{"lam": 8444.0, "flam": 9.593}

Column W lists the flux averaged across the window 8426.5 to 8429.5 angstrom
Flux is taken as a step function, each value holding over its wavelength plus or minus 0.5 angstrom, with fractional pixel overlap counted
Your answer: 9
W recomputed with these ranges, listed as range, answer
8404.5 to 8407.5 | 9.93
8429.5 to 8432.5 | 9.4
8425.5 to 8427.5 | 9.28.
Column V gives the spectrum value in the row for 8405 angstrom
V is 9.663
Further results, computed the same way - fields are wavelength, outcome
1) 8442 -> 9.31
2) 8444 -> 9.593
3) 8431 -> 9.511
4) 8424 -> 9.2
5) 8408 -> 9.738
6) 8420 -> 9.833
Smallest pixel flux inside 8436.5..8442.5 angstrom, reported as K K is 7.13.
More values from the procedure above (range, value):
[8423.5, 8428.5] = 9.048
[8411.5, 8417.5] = 8.768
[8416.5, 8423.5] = 8.967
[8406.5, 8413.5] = 9.481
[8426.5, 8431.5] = 8.62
